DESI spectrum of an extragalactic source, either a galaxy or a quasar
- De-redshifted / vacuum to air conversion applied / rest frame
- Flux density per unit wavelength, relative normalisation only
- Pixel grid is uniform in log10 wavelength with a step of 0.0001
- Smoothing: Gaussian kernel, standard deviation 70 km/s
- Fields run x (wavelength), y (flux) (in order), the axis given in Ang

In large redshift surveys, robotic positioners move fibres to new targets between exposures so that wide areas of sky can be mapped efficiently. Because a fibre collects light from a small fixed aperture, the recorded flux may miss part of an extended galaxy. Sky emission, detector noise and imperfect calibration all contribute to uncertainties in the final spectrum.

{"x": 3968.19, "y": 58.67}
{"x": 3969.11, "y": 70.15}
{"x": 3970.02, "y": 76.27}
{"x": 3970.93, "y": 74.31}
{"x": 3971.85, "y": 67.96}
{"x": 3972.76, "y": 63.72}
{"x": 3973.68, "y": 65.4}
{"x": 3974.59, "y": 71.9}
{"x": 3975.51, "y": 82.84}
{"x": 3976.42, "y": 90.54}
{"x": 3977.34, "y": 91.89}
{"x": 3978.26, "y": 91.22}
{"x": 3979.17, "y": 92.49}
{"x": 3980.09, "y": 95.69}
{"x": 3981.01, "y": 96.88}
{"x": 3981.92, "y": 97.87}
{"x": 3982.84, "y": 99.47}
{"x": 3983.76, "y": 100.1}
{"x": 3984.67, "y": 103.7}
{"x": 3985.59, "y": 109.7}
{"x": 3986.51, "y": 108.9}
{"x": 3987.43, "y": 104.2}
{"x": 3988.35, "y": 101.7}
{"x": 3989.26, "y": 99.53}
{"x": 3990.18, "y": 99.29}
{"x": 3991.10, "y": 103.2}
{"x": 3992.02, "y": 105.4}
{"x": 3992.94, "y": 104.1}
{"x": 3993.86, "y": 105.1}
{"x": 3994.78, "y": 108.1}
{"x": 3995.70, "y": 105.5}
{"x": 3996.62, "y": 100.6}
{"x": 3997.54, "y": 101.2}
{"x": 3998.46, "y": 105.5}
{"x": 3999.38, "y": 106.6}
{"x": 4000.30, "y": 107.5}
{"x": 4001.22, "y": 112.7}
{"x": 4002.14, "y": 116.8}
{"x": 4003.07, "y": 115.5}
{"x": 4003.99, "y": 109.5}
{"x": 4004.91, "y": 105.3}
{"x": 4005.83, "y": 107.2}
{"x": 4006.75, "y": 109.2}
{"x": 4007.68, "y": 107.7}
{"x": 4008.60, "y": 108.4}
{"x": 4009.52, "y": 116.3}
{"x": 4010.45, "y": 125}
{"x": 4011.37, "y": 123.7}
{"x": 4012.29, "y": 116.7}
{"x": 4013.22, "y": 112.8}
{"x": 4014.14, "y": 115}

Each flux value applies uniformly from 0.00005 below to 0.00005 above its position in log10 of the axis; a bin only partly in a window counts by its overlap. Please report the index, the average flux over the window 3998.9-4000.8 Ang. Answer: 107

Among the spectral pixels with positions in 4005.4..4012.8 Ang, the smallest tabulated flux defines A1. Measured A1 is 107.2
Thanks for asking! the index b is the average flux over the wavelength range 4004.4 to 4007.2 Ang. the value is 108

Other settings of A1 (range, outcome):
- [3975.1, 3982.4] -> 82.84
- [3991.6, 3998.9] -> 100.6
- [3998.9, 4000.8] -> 106.6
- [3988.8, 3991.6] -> 99.29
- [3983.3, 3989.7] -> 99.53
